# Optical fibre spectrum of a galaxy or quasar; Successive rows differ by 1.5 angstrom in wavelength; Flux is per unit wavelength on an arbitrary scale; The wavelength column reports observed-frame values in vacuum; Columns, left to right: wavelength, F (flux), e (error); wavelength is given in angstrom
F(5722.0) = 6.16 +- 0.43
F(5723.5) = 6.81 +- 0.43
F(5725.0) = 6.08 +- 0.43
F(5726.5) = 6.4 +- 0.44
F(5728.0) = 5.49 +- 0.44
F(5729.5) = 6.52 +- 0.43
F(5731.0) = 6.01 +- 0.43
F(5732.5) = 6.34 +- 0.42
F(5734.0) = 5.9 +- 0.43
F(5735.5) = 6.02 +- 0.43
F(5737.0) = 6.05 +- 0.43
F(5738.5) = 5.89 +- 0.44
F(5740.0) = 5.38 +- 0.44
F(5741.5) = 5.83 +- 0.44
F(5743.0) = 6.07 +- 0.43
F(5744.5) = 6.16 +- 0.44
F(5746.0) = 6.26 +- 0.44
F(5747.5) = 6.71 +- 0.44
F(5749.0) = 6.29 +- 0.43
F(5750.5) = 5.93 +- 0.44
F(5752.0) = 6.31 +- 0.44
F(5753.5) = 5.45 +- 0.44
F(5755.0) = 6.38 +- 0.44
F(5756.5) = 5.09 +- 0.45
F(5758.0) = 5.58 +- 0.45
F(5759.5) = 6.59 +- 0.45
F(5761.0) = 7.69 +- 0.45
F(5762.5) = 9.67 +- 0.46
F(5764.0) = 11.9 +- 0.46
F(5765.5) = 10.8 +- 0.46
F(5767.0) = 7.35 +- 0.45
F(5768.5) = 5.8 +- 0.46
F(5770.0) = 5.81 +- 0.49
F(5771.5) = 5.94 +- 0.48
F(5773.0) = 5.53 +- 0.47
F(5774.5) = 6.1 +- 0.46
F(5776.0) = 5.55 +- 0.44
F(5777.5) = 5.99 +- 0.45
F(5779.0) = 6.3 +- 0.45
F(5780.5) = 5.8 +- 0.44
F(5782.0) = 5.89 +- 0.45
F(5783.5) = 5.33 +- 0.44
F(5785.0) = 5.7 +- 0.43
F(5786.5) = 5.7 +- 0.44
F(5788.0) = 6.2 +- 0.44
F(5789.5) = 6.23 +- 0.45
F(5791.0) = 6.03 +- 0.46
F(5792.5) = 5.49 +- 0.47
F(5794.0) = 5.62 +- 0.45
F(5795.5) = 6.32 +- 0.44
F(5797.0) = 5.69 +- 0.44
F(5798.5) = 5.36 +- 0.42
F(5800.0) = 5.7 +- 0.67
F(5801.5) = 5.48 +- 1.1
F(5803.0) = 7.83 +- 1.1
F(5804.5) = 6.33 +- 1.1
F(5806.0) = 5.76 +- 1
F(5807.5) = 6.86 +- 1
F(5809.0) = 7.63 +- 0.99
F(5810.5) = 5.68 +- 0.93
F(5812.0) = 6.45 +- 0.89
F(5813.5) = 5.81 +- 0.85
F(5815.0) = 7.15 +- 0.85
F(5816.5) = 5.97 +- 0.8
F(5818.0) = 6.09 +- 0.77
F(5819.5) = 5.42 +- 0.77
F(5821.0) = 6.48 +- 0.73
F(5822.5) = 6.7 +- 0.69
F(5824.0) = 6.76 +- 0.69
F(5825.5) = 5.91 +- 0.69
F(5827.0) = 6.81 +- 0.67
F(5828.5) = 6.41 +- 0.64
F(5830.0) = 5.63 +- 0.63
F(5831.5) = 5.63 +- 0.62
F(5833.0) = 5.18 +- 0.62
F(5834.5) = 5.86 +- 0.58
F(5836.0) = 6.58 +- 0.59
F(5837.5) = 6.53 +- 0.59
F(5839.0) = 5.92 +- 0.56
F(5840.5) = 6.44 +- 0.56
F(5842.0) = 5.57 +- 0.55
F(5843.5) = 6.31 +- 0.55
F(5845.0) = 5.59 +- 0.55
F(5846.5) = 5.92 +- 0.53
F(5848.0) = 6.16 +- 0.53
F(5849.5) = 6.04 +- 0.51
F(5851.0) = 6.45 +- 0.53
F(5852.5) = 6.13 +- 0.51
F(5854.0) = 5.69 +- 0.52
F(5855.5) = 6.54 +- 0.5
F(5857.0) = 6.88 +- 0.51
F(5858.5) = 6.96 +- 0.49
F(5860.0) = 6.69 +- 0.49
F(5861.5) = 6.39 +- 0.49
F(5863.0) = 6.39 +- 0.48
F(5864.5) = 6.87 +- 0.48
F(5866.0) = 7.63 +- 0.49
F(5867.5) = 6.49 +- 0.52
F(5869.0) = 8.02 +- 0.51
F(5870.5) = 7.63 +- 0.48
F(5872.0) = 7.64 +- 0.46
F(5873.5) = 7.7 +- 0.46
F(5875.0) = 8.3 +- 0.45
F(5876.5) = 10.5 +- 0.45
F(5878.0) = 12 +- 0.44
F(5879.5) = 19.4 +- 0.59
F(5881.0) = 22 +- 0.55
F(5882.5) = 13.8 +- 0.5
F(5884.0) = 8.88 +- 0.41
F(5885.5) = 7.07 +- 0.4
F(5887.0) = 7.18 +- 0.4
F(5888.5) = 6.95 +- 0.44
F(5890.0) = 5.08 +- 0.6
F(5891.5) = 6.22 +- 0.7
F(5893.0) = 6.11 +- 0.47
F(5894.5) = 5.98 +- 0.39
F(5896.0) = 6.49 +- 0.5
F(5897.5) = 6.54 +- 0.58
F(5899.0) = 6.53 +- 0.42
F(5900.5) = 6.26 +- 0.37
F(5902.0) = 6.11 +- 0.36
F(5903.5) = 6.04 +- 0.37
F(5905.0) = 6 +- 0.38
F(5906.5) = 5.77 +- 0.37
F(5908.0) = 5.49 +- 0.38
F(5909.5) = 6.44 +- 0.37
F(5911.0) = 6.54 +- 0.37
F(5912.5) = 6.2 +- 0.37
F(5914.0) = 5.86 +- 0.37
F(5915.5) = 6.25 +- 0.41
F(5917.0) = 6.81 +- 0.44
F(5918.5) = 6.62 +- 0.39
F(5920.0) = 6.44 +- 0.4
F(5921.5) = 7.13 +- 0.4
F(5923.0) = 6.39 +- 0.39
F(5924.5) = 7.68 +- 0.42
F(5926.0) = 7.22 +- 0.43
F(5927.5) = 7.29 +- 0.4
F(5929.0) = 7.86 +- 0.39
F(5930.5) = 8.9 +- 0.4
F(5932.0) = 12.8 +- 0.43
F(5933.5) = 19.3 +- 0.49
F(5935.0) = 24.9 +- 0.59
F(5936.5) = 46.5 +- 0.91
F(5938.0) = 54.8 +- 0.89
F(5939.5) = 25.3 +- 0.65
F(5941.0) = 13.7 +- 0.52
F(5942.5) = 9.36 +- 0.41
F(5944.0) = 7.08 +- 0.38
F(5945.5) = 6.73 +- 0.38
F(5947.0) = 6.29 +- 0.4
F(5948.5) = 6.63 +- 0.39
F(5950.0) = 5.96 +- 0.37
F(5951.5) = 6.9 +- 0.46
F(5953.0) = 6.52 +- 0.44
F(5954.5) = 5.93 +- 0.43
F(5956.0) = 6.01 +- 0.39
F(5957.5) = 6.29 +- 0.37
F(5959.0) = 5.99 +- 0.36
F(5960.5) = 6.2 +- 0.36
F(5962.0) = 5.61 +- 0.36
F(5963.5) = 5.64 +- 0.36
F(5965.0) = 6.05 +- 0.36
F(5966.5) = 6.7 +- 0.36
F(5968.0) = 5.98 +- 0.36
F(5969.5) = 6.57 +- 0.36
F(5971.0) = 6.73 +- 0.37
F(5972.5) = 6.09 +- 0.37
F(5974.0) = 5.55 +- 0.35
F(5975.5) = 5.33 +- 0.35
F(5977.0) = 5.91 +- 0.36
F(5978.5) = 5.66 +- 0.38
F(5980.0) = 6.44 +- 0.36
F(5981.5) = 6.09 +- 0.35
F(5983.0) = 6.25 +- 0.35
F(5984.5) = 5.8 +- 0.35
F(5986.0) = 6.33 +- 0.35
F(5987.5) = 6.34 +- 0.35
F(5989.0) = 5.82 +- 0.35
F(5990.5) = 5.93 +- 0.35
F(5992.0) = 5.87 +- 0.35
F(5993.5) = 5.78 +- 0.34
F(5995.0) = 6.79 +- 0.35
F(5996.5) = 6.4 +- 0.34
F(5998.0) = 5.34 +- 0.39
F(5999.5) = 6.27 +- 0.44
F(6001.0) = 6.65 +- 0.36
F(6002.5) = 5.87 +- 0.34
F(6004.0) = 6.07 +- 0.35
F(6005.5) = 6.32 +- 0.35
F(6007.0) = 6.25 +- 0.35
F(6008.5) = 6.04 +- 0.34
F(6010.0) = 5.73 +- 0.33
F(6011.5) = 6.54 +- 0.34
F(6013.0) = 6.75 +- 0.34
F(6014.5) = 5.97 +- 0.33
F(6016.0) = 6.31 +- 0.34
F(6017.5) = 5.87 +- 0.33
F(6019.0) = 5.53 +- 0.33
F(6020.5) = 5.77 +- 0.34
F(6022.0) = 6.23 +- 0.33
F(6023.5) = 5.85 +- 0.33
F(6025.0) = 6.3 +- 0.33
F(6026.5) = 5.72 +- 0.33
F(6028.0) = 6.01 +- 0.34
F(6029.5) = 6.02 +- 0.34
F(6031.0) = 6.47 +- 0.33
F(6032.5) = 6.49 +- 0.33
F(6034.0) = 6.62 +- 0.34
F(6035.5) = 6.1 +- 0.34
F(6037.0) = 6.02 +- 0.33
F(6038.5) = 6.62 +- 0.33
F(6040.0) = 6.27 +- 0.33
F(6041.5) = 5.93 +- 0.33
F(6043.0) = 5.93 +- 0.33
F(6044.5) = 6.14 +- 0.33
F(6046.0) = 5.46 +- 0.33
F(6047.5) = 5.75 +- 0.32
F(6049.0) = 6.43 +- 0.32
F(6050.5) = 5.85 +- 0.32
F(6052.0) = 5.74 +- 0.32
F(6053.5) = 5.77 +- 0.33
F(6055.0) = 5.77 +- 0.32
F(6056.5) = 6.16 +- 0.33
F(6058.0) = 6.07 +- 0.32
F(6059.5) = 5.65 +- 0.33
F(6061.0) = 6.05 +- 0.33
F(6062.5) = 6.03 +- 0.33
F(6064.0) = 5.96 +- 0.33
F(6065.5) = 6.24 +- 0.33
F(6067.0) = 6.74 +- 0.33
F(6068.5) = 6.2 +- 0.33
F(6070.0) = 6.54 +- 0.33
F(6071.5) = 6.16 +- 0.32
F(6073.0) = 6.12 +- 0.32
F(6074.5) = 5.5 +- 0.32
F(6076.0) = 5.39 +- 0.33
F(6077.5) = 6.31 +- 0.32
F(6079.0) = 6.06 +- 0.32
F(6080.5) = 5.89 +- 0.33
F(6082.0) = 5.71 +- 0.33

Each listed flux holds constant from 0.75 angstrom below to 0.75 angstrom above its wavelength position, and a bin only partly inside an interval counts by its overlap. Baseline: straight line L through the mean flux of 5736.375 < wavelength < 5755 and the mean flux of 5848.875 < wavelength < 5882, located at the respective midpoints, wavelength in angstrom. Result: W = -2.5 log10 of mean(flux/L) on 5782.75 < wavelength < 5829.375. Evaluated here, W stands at 0.19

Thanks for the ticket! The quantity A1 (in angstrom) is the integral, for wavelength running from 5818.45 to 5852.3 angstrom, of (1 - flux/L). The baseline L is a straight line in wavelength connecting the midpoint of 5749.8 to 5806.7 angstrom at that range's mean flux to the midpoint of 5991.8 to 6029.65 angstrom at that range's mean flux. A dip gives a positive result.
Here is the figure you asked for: 1.1 angstrom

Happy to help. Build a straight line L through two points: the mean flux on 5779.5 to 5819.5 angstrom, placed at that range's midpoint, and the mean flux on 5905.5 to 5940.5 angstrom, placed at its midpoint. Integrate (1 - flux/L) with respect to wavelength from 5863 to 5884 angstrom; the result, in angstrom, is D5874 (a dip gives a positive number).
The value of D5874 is -0.2 angstrom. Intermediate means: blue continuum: 6.07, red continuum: 12.9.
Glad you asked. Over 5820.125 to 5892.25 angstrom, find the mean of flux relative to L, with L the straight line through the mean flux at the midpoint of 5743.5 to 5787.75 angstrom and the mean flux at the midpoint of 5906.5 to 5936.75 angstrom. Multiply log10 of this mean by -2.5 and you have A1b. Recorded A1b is 0.144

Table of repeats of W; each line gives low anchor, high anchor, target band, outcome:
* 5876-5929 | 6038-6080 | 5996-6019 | 0.080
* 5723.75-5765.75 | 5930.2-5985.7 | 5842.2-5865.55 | 0.328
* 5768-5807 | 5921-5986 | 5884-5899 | 0.283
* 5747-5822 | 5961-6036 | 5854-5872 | -0.108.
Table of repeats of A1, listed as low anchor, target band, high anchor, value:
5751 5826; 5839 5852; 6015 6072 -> 0.54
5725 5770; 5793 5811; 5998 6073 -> 0.87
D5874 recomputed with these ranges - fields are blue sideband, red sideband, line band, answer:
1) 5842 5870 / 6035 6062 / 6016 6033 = 0.05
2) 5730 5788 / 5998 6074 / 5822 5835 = 0.47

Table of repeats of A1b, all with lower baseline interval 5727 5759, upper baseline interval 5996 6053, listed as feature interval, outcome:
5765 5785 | -0.043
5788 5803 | 0.021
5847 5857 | -0.033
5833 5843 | -0.010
